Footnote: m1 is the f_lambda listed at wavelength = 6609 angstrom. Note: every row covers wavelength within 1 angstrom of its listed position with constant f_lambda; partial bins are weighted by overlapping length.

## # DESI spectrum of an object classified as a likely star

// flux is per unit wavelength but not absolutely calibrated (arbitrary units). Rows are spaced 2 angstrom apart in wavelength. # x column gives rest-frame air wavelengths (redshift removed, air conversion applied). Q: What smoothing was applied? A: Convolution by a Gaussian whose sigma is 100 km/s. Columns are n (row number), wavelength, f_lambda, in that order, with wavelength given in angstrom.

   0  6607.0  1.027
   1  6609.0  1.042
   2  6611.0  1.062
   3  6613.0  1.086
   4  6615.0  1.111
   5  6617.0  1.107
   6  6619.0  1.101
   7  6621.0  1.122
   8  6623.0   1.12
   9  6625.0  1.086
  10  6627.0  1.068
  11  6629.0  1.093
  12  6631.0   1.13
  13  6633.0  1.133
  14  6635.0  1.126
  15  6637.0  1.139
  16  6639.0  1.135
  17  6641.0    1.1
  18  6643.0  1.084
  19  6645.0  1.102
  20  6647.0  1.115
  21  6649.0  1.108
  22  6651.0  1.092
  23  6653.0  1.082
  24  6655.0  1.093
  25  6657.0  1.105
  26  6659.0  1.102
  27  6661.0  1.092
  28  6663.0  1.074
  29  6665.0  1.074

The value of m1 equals 1.042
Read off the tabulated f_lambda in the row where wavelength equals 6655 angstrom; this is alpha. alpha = 1.093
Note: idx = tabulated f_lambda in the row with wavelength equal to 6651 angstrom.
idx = 1.092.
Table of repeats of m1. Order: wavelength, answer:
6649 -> 1.108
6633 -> 1.133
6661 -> 1.092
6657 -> 1.105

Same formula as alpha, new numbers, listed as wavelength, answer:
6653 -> 1.082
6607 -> 1.027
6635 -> 1.126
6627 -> 1.068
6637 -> 1.139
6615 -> 1.111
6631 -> 1.13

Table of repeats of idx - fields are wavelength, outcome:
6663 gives 1.074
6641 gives 1.1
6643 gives 1.084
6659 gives 1.102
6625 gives 1.086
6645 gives 1.102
